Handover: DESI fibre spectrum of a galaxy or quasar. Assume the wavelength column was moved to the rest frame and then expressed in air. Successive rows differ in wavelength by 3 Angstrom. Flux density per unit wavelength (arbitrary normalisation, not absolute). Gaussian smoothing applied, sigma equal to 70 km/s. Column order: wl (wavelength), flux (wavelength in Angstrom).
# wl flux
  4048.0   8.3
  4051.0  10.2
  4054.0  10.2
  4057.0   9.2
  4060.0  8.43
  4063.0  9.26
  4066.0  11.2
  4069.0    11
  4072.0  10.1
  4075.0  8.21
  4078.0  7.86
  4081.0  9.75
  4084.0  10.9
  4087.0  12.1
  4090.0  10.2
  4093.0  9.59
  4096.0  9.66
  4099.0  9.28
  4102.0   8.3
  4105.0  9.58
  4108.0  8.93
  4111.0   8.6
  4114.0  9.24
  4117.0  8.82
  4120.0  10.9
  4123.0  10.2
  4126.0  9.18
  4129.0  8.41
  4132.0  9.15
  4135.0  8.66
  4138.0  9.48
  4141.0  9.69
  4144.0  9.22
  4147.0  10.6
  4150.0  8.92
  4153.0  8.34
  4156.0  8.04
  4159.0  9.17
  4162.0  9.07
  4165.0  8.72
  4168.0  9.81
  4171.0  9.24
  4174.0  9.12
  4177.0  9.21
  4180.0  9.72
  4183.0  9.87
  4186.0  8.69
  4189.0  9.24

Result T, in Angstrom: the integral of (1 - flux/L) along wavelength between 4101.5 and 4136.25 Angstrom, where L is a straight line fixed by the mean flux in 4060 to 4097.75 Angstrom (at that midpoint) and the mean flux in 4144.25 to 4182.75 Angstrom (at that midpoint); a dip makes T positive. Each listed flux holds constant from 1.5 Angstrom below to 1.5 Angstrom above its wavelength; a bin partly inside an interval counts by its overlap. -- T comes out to 1.4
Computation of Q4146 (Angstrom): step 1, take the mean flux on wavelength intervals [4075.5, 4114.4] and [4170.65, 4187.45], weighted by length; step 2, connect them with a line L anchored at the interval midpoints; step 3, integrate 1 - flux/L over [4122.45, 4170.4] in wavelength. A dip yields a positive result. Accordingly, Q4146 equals 1.25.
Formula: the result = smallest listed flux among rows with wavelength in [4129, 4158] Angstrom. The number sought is 8.04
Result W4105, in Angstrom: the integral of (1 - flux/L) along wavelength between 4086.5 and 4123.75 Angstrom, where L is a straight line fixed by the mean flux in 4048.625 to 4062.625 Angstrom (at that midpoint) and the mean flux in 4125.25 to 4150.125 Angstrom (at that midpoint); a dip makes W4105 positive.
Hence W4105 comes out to -0.9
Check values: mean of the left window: 9.41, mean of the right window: 9.28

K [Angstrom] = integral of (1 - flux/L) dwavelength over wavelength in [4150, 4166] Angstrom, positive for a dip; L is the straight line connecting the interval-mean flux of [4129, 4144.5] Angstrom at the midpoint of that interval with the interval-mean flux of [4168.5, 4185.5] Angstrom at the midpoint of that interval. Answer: 1.0 Angstrom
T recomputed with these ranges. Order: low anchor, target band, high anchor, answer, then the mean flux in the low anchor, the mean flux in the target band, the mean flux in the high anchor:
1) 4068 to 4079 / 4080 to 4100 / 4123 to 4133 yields -2.2 Angstrom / 9.28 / 10.2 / 9.09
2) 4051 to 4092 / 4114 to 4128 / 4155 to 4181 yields -0.3 Angstrom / 9.89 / 9.67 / 9.13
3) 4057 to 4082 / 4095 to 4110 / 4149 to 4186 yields 0.3 Angstrom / 9.45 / 9.11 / 9.09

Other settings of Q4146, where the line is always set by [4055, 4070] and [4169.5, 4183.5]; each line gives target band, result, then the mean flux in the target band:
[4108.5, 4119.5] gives 0.62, 9.07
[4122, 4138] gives 0.74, 9.12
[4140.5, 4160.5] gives 0.80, 9.11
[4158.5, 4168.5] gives 0.33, 9.13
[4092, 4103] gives 0.50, 9.23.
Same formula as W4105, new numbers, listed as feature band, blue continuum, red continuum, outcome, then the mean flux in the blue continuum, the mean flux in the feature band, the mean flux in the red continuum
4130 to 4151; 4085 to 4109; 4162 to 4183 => 0.3 Angstrom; 9.75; 9.38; 9.33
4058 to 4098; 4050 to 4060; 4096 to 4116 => -2.1 Angstrom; 9.63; 9.85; 9.03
